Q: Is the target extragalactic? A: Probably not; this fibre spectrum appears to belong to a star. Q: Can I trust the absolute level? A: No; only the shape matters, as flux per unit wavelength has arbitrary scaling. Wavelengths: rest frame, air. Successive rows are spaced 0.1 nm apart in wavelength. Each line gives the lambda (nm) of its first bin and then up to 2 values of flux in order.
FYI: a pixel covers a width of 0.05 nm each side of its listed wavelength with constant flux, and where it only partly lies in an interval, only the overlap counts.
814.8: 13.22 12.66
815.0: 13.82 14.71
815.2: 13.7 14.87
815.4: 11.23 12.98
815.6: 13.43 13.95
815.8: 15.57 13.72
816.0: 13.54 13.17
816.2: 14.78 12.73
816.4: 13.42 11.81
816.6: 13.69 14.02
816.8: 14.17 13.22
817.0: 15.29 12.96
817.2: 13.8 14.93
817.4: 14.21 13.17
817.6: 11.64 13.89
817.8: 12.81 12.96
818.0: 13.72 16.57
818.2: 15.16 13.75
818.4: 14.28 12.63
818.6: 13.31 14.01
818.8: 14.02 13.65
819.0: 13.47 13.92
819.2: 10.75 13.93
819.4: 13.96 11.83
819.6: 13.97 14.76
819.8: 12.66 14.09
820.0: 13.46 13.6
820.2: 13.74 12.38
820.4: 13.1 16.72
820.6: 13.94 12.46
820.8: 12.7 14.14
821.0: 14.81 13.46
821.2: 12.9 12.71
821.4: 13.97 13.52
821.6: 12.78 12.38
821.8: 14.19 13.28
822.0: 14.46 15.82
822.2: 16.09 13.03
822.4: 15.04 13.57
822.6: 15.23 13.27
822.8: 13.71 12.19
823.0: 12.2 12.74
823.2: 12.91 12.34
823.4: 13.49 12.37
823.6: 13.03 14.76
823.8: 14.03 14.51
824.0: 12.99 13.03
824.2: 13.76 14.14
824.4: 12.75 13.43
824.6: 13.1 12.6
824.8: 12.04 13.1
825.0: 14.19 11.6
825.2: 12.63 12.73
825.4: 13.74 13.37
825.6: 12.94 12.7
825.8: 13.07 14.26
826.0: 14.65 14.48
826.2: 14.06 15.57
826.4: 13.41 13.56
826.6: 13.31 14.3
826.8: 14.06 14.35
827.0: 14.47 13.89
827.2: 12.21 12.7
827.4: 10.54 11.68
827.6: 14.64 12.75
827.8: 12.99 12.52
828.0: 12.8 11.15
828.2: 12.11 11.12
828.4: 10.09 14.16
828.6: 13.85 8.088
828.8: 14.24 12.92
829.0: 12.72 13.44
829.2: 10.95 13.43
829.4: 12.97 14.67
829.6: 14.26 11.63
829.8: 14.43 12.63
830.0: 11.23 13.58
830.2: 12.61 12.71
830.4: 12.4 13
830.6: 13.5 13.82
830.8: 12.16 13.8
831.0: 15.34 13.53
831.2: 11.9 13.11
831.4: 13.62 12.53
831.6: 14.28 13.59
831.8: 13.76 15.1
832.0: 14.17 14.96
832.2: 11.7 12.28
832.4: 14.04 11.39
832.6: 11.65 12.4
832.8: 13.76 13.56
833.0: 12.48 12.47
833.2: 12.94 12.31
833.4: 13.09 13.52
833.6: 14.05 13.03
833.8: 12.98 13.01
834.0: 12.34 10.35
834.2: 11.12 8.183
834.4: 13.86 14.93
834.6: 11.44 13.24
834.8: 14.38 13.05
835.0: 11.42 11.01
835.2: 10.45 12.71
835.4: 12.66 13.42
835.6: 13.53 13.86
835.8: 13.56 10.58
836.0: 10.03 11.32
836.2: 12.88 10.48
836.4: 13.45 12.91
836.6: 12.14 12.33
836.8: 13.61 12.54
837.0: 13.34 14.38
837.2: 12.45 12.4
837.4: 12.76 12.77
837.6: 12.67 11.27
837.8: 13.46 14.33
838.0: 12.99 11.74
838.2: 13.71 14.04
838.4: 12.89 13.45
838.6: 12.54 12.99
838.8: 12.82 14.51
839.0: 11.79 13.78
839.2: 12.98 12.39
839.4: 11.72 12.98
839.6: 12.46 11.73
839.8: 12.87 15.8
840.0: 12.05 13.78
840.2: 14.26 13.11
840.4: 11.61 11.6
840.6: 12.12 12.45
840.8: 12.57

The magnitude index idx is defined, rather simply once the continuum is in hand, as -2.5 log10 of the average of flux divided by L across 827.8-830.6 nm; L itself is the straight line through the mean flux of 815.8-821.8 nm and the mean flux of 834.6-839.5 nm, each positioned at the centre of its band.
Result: 0.04 mag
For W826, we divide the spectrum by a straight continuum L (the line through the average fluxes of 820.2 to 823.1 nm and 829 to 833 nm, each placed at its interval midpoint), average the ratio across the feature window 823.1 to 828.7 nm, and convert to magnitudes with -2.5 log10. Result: 0.03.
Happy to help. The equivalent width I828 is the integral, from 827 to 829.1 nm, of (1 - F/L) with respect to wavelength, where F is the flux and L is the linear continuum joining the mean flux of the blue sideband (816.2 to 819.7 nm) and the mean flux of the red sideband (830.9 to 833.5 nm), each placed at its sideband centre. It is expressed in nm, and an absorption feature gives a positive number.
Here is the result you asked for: 0.14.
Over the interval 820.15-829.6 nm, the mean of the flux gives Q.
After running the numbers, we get 13.3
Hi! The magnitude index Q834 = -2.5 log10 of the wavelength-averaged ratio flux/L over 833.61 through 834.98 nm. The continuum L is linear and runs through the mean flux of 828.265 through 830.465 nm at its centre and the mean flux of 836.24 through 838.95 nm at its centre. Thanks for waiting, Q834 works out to 0.03 mag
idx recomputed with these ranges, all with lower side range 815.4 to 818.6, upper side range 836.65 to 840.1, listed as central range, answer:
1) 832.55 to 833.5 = 0.031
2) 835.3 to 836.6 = 0.056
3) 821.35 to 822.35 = -0.033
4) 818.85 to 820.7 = 0.006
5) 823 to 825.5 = 0.024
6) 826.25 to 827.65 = -0.010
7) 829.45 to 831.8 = -0.001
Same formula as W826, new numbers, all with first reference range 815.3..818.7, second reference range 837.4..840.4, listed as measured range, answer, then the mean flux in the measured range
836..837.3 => 0.04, 12.5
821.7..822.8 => -0.06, 14.3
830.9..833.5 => 0.00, 13.2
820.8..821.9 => 0.01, 13.4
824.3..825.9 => 0.03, 13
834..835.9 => 0.07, 12.3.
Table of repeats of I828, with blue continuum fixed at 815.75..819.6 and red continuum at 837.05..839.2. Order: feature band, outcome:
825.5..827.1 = -0.06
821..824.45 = -0.02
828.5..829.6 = 0.04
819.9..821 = -0.01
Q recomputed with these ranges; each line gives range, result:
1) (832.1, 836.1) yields 12.5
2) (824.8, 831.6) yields 13.1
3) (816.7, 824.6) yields 13.6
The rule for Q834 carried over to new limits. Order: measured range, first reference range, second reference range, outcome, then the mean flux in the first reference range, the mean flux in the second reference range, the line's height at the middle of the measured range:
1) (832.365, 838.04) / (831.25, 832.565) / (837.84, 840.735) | 0.052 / 13.4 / 13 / 13.2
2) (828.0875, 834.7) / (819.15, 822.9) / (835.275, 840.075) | 0.024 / 13.7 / 12.8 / 13.1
